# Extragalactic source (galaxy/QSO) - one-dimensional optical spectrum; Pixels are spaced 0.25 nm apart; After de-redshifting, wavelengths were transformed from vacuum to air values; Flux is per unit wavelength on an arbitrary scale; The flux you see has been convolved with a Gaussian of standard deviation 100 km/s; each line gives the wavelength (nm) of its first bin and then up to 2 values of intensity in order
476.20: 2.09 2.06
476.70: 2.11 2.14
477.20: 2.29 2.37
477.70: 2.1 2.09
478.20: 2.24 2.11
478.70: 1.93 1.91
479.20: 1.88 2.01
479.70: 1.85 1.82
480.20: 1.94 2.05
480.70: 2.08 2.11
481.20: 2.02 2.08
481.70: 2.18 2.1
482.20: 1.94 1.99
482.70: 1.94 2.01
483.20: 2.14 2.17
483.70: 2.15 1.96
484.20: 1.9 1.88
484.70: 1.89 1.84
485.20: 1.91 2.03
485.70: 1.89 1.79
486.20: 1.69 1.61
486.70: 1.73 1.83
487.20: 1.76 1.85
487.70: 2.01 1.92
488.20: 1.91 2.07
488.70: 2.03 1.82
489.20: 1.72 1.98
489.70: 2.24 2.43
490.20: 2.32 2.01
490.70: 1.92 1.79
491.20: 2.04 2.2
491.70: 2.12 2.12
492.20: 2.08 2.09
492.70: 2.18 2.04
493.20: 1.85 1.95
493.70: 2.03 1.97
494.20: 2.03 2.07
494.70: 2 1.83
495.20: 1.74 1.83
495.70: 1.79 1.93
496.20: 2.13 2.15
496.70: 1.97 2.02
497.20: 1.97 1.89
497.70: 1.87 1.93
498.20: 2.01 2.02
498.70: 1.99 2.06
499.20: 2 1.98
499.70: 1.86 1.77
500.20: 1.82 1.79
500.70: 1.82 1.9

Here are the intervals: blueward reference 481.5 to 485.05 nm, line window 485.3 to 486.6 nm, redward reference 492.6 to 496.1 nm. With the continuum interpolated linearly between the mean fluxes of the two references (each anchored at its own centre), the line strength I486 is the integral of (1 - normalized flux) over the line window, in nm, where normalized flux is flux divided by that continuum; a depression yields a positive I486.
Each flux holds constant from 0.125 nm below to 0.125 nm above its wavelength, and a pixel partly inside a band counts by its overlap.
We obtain 0.12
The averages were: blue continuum 2.01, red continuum 1.95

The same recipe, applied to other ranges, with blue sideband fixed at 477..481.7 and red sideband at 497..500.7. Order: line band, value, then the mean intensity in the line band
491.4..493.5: -0.11 nm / 2.07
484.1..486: 0.11 nm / 1.9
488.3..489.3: 0.04 nm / 1.91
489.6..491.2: -0.10 nm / 2.11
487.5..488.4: 0.02 nm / 1.95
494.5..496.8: 0.01 nm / 1.93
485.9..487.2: 0.18 nm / 1.73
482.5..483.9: -0.03 nm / 2.07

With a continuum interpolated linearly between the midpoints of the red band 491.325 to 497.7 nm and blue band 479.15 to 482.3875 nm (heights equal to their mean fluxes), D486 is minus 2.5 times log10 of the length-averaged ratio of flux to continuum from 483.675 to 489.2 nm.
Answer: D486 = 0.07 mag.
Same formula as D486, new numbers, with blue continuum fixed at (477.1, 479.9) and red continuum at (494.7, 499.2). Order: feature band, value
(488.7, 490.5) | -0.04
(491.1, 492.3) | -0.07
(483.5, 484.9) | 0.04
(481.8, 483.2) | 0.01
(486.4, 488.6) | 0.08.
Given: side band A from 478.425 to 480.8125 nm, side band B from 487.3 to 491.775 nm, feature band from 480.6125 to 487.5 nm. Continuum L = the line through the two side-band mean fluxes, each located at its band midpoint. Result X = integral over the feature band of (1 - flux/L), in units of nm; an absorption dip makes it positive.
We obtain 0.12 nm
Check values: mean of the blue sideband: 1.95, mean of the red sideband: 2.02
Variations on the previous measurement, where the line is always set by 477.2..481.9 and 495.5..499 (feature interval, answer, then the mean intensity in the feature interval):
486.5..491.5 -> 0.10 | 1.97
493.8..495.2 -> 0.02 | 1.96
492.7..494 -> 0.00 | 1.99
